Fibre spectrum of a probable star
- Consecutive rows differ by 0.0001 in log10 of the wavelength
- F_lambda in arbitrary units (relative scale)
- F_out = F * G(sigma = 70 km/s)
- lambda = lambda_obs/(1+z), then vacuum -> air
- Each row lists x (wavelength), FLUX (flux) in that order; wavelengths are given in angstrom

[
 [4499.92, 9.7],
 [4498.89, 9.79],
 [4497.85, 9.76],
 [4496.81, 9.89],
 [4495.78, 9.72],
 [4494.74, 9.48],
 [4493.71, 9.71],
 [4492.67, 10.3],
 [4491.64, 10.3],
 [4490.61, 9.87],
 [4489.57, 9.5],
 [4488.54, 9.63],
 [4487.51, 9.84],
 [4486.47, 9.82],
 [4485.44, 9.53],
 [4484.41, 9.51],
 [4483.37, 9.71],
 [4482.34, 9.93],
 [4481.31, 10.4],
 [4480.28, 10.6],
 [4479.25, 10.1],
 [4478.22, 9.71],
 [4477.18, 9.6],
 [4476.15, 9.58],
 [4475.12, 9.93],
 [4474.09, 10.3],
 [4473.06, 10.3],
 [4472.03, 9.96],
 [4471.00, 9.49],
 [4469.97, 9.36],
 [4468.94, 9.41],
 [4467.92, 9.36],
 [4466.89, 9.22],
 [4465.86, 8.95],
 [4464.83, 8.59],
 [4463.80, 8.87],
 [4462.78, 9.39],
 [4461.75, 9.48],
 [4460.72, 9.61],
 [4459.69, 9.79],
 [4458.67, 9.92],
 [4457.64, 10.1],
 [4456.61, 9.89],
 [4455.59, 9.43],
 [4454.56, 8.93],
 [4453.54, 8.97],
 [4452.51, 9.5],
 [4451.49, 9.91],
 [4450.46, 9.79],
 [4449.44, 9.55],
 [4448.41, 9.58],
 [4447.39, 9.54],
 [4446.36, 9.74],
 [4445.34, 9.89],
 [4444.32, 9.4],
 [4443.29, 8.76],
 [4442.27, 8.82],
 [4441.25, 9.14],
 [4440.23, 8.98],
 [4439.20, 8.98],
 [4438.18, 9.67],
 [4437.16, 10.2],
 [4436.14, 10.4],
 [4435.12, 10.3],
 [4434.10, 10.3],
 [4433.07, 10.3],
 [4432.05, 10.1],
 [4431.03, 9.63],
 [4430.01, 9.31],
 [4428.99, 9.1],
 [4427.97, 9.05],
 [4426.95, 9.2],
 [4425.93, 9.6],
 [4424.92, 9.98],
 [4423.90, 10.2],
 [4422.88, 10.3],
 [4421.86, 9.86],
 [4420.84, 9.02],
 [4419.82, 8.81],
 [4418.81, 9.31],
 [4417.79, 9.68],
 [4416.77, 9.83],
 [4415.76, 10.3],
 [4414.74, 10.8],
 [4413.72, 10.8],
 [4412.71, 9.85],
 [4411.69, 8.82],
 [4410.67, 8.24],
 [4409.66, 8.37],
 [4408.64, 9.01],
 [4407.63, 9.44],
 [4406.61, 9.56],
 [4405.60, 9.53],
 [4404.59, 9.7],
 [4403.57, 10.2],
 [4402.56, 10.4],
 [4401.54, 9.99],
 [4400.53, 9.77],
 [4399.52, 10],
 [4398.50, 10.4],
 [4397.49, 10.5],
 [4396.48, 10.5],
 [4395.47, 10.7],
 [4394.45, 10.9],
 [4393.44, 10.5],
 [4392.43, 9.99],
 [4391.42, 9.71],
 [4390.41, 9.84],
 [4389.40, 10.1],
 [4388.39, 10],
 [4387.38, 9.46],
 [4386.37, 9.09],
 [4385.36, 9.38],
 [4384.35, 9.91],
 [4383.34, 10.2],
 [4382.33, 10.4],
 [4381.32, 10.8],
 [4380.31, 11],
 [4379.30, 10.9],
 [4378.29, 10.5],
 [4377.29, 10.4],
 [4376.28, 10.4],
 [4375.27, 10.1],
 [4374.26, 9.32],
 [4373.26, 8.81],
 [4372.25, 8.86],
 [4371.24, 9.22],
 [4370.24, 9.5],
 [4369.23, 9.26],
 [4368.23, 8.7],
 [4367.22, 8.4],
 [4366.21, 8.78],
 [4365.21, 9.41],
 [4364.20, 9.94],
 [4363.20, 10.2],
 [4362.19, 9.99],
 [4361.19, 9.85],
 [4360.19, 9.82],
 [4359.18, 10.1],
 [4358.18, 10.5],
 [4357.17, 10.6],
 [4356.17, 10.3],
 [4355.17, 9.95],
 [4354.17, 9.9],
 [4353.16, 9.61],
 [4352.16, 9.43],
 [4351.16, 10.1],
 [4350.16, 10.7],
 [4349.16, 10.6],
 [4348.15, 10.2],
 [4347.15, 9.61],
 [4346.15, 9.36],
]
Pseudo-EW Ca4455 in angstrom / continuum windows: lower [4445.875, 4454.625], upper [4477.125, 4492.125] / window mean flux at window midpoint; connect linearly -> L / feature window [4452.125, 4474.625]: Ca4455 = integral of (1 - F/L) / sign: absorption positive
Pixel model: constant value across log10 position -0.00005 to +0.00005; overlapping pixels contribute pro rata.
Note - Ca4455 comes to 0.39 angstrom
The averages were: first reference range 9.53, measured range 9.49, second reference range 9.87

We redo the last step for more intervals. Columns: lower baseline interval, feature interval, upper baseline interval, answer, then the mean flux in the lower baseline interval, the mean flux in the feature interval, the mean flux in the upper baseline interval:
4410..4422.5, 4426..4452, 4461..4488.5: 0.1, 9.6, 9.58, 9.65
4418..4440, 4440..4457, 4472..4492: 0.6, 9.69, 9.41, 9.9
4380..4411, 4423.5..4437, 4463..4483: 0.0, 9.93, 9.81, 9.67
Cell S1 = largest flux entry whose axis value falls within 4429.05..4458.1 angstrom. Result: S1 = 10.4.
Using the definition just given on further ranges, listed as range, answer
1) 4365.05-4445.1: 11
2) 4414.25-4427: 10.8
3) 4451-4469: 10.1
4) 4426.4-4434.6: 10.3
